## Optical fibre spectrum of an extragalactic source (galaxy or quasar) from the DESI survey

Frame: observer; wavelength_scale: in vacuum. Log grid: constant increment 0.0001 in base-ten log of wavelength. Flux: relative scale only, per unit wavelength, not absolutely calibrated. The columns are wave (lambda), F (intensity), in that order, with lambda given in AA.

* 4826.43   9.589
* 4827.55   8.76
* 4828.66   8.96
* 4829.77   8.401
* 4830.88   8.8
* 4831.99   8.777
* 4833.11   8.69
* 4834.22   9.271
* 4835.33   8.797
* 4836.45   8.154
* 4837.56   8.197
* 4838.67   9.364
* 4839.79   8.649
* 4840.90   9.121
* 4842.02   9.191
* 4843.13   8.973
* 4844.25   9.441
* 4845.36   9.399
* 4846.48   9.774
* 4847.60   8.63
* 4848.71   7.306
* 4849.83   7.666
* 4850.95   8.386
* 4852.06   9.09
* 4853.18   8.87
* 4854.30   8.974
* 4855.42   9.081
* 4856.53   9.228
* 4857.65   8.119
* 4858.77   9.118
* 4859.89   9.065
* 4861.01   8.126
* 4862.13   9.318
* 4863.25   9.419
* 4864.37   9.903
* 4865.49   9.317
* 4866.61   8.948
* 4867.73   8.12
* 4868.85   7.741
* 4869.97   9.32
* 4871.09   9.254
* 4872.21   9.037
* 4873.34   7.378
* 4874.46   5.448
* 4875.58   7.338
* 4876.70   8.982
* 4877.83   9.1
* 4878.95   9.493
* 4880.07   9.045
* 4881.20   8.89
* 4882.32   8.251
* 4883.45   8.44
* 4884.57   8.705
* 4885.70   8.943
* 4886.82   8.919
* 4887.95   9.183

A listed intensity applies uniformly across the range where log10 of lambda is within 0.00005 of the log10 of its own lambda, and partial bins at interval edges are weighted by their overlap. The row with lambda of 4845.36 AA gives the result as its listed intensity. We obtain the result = 9.399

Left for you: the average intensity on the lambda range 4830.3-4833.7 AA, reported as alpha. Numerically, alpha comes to 8.76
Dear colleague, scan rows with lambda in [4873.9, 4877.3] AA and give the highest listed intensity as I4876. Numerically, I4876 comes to 8.982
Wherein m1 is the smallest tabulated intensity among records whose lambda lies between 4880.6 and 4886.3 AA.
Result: 8.251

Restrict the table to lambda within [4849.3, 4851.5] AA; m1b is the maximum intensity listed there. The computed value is 8.386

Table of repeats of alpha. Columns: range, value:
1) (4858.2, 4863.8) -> 9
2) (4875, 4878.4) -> 8.46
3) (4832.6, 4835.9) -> 8.92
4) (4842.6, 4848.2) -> 9.23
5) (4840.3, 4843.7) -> 9.09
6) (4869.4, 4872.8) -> 9.18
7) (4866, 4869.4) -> 8.29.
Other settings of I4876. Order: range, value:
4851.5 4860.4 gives 9.228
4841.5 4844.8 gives 9.441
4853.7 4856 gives 9.081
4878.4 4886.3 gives 9.493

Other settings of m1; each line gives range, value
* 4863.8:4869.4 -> 7.741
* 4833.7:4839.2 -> 8.154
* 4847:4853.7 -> 7.306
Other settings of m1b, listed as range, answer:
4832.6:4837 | 9.271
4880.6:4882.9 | 8.89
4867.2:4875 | 9.32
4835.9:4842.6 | 9.364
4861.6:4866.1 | 9.903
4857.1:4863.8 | 9.419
